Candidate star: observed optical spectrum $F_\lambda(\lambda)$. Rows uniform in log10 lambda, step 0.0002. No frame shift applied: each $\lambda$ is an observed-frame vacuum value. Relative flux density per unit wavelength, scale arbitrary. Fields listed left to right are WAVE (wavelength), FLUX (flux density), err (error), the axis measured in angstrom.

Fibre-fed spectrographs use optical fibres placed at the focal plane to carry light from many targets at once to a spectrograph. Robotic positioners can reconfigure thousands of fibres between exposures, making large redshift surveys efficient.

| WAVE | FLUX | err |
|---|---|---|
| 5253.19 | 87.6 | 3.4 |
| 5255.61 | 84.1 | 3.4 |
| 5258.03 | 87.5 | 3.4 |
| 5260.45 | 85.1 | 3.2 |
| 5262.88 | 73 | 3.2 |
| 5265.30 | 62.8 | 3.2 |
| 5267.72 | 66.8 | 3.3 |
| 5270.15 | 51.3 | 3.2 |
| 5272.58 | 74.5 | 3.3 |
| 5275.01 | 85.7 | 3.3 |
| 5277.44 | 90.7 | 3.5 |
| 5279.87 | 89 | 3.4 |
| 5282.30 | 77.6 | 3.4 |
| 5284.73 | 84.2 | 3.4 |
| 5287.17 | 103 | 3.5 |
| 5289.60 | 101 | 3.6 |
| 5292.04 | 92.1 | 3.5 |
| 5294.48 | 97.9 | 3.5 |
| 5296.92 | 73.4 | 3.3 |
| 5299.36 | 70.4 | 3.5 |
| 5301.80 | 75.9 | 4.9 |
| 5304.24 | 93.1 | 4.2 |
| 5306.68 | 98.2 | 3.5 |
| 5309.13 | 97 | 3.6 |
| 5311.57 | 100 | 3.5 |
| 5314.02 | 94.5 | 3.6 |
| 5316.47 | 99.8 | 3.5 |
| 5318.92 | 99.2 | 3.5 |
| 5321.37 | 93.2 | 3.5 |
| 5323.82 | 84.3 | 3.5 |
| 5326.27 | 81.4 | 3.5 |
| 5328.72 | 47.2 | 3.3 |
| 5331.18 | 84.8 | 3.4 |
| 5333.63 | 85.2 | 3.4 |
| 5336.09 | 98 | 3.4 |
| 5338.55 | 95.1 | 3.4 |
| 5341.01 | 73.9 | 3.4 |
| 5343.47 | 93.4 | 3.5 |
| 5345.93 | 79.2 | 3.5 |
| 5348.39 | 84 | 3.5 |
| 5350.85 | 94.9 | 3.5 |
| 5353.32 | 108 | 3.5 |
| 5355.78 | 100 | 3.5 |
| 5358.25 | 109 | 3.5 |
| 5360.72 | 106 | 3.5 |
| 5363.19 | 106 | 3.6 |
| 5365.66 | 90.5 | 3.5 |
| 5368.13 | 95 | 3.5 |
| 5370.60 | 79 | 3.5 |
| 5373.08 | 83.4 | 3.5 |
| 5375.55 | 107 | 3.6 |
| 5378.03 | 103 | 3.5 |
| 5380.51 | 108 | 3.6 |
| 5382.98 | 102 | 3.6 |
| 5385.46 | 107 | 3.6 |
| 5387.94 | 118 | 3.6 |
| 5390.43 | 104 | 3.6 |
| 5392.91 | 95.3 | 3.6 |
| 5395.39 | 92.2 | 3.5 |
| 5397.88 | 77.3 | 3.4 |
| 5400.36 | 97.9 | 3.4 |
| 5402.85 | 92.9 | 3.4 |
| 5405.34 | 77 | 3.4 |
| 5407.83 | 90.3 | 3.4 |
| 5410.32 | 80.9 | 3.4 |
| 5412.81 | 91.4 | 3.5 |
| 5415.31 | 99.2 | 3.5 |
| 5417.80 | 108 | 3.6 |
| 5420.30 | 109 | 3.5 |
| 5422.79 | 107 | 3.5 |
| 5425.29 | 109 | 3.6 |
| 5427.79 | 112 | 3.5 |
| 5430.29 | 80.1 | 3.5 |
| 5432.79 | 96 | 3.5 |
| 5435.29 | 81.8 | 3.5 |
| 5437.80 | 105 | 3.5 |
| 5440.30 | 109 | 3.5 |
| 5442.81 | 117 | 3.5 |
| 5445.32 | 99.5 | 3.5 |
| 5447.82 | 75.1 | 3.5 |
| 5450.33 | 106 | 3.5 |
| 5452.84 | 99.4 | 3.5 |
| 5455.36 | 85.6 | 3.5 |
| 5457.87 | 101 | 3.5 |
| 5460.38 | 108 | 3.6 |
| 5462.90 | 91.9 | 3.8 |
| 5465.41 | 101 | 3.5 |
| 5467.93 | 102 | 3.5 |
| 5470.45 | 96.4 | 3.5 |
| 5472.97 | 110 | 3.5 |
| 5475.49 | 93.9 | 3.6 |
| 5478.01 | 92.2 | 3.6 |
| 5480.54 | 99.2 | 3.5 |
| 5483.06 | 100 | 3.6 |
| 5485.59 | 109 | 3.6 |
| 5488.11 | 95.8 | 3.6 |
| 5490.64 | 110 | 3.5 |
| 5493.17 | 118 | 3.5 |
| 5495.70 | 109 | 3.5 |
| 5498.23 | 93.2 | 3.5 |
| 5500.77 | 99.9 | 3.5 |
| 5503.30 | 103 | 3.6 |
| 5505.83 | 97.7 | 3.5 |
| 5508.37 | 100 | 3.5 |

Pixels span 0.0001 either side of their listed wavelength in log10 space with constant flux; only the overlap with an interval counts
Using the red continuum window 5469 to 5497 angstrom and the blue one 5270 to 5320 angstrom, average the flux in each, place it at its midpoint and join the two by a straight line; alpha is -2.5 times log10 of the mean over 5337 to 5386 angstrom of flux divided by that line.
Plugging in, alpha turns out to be -0.026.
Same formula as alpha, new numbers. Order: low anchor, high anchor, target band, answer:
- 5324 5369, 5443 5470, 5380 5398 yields -0.093 mag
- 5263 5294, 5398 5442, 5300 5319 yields -0.106 mag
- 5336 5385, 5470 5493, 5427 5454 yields 0.019 mag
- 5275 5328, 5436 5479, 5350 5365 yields -0.115 mag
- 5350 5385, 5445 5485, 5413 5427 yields -0.073 mag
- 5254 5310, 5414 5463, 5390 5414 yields 0.078 mag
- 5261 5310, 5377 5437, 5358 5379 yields -0.048 mag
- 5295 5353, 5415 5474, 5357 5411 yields -0.033 mag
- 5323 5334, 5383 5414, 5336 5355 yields -0.133 mag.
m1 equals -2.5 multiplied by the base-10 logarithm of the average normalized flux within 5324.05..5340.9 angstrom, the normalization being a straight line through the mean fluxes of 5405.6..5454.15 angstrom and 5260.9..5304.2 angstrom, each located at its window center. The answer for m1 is 0.07 mag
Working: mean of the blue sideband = 81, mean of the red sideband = 98.3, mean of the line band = 81.6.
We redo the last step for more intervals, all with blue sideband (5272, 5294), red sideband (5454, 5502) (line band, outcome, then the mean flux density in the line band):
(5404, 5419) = 0.07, 91.1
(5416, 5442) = -0.04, 102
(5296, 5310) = 0.07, 84.6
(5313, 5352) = 0.07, 86.7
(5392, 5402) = 0.06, 90.6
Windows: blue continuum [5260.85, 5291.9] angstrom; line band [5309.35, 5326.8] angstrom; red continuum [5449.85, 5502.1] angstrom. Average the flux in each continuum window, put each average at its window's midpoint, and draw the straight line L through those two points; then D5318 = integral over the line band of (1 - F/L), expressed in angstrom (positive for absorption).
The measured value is -1.9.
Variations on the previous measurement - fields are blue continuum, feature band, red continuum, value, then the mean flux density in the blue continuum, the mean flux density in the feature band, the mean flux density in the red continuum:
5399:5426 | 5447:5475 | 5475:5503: 0.5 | 96.3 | 98.1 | 102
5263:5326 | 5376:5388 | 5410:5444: -1.3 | 86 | 107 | 101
